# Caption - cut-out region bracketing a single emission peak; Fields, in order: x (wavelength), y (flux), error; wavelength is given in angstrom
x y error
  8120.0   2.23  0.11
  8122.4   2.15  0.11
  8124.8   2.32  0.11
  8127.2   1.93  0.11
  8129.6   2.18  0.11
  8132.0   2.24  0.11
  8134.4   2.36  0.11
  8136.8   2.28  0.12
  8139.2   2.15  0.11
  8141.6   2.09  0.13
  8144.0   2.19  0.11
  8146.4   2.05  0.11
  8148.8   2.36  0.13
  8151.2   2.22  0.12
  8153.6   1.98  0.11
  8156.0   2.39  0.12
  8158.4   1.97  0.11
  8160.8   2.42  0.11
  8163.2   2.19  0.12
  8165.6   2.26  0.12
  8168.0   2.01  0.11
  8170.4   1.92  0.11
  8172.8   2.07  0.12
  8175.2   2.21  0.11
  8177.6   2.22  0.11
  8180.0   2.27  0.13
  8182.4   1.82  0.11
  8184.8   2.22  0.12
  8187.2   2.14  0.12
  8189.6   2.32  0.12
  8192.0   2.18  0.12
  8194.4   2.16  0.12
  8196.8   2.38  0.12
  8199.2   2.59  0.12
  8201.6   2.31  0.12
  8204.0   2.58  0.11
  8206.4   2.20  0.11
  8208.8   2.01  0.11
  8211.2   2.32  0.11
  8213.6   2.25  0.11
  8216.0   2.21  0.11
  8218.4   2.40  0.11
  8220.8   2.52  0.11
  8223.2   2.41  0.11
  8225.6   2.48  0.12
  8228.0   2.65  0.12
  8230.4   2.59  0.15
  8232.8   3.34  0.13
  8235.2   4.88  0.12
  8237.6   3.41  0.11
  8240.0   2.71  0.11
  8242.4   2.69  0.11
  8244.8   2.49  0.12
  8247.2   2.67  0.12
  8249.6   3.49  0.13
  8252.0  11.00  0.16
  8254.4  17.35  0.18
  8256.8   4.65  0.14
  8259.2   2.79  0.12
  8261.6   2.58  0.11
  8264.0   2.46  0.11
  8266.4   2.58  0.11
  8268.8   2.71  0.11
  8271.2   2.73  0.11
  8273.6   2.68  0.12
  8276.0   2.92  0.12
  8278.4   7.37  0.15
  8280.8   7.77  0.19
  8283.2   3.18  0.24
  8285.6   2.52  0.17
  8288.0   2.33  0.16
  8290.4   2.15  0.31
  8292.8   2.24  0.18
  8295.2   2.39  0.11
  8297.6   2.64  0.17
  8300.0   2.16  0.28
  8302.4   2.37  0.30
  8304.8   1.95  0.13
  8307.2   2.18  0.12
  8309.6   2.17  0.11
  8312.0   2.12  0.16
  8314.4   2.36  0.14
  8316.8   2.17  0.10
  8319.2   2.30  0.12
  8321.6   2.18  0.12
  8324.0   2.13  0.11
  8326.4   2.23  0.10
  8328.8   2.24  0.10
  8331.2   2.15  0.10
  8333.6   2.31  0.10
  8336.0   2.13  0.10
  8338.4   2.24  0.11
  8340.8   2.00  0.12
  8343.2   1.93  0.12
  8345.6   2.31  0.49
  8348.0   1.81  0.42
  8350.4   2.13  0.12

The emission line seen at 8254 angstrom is Halpha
